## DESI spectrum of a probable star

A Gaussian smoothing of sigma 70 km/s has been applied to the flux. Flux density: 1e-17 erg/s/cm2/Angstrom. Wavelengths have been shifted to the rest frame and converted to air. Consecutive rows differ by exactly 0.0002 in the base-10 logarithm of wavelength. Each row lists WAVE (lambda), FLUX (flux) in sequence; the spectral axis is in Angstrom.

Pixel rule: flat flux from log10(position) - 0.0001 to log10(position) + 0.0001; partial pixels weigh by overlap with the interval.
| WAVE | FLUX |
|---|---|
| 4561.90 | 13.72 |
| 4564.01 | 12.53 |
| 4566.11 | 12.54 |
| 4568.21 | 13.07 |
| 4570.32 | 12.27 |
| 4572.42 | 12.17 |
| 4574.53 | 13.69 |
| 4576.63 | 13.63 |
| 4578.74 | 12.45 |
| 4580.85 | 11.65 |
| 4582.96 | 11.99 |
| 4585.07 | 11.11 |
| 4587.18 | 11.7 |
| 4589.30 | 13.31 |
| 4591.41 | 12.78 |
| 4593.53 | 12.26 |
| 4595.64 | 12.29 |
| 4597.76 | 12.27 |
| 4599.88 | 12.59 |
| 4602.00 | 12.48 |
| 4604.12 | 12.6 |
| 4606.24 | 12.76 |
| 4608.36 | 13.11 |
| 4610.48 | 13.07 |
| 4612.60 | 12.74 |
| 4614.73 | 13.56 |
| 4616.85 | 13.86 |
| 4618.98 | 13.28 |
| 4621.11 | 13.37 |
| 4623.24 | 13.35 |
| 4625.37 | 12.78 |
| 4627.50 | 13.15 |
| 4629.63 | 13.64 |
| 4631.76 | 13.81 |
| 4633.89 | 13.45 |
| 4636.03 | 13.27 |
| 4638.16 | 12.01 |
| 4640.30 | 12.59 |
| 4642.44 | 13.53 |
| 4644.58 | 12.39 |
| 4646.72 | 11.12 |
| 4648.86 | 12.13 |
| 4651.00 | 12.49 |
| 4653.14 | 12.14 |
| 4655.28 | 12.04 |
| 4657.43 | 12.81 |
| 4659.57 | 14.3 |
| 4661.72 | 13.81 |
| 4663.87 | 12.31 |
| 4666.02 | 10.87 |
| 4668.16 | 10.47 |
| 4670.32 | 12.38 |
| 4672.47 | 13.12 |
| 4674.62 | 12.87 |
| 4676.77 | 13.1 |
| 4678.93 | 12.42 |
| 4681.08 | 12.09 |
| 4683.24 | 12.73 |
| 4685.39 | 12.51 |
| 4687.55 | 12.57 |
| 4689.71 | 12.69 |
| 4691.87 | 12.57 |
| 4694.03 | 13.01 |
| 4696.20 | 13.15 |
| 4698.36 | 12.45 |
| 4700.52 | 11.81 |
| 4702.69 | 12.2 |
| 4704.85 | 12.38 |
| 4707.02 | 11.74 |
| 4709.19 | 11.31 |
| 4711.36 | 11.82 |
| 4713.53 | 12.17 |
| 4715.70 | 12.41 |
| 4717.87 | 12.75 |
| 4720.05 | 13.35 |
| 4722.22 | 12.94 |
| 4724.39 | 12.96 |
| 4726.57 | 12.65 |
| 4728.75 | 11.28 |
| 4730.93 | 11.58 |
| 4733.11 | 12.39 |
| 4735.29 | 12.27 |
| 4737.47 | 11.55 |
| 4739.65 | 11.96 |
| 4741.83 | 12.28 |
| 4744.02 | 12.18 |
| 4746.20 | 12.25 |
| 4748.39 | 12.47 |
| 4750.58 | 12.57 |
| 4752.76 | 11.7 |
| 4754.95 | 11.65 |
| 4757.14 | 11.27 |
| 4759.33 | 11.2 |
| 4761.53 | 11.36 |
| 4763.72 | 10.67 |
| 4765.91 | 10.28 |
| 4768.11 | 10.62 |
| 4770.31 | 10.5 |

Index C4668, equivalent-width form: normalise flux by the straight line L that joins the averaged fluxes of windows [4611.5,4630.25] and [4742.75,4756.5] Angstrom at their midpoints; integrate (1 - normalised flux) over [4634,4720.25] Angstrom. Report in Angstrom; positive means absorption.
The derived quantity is 2.20 Angstrom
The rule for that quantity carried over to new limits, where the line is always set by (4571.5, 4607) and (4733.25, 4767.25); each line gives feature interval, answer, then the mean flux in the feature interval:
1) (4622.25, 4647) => -1.5 Angstrom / 13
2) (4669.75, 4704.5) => -1.7 Angstrom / 12.6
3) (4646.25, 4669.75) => -0.2 Angstrom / 12.3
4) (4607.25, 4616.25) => -0.6 Angstrom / 13.2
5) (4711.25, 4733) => -1.0 Angstrom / 12.4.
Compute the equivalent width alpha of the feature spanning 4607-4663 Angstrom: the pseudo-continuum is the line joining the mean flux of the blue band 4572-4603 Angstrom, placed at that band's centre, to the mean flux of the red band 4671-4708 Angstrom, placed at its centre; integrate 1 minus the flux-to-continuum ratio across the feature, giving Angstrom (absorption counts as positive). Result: -2.2 Angstrom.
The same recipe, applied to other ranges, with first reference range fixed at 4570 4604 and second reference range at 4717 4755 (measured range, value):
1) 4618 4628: -0.6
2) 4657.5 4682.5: -0.4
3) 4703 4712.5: 0.4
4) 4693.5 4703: -0.2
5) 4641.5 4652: 0.0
